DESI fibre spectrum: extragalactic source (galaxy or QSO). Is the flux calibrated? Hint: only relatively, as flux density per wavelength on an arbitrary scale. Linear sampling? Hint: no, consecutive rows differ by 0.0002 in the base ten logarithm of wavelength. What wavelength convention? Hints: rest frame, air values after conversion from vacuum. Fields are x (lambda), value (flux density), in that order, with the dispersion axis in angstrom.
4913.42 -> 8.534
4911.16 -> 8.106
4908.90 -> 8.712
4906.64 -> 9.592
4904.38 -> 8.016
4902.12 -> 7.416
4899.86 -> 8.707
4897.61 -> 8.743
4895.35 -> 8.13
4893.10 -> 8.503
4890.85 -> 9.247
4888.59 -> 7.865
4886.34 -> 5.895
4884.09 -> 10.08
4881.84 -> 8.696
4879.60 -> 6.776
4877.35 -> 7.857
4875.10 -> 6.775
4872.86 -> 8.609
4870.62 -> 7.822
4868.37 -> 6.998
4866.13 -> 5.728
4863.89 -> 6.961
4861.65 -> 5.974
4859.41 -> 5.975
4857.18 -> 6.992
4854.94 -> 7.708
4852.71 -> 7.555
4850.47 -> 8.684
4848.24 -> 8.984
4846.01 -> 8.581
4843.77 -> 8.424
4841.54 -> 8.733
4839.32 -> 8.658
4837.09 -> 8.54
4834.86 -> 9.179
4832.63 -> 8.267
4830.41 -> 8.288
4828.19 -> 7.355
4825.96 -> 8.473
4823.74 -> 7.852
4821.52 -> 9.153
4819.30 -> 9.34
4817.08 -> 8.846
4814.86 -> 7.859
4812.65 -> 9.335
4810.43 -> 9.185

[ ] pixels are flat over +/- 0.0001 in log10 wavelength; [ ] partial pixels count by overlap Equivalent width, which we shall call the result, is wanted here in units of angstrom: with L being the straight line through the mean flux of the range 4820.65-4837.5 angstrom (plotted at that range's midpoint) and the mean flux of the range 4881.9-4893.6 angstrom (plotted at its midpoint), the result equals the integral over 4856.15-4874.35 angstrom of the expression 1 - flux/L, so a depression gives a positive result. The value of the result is 3.2 angstrom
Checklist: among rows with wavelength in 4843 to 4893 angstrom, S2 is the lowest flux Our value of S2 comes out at 5.728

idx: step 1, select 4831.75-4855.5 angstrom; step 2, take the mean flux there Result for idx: 8.5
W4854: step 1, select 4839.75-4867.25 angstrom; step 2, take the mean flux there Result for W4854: 7.55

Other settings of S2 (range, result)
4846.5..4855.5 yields 7.555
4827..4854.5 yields 7.355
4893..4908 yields 7.416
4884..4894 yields 5.895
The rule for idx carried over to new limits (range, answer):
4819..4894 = 7.94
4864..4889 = 7.52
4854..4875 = 6.96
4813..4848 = 8.53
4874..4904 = 8.05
